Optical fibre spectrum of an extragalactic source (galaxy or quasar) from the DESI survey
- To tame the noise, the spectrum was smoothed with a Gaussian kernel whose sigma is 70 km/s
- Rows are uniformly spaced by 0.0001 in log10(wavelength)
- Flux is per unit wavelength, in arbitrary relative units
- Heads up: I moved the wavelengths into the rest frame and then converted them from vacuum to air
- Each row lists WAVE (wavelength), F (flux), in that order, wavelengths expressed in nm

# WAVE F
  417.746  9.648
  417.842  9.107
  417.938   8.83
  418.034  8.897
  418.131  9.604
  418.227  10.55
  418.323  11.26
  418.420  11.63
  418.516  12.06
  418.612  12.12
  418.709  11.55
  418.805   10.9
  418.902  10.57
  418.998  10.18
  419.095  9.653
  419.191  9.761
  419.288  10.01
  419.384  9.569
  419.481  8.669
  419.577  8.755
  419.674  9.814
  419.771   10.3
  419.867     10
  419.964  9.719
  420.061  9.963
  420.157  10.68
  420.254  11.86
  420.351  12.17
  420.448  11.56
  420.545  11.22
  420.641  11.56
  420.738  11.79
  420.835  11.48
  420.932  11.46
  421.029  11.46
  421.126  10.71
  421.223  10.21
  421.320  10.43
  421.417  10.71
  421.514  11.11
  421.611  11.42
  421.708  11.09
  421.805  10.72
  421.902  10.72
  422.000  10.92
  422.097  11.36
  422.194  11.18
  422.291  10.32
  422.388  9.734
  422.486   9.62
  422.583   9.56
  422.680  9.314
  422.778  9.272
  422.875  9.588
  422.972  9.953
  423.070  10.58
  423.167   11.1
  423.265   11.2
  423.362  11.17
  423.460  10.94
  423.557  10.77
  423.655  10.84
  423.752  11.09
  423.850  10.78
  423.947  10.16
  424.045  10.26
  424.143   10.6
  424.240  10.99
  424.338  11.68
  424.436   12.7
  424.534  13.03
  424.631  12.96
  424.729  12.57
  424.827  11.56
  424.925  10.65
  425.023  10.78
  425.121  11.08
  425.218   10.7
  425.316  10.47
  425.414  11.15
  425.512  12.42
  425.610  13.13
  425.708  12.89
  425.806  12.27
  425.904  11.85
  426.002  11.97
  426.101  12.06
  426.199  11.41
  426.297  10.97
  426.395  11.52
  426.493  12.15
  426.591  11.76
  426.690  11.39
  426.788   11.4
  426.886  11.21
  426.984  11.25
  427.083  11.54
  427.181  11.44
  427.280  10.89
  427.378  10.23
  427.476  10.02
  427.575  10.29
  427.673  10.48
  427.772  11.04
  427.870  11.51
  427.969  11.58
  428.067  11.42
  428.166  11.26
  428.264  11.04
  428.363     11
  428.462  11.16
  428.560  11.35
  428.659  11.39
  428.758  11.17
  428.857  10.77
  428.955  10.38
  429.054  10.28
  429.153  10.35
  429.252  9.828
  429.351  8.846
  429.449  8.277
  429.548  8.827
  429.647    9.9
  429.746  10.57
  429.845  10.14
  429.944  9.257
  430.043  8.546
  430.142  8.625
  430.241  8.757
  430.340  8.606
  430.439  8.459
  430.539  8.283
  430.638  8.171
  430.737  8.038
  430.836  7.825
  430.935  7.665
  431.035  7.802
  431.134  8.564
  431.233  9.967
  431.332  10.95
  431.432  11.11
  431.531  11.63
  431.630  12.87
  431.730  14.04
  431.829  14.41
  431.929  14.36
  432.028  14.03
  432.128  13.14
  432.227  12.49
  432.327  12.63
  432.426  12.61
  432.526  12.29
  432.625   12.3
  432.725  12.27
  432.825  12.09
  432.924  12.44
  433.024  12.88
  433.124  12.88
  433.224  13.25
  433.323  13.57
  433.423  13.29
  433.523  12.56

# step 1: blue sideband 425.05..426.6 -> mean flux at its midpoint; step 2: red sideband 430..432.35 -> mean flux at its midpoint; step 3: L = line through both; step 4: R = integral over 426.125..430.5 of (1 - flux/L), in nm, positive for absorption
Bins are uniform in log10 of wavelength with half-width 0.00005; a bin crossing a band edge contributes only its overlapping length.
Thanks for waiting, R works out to 0.25 nm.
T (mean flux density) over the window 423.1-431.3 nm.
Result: 10.7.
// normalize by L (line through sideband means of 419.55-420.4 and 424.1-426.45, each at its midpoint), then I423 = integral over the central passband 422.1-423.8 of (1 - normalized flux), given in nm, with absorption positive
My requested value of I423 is 0.12 nm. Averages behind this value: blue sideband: 10.4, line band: 10.4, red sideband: 11.7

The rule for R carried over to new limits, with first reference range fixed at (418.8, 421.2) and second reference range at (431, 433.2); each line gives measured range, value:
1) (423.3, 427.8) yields -0.02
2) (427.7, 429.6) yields 0.18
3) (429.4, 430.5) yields 0.26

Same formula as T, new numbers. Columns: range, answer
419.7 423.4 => 10.7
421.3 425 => 10.9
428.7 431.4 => 9.23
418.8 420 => 9.8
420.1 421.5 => 11.2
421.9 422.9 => 10.1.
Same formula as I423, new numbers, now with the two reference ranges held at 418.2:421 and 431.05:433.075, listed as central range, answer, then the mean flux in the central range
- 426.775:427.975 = 0.08 nm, 11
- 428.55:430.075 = 0.25 nm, 9.97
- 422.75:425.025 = 0.04 nm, 11.1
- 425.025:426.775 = -0.03 nm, 11.7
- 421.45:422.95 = 0.09 nm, 10.4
